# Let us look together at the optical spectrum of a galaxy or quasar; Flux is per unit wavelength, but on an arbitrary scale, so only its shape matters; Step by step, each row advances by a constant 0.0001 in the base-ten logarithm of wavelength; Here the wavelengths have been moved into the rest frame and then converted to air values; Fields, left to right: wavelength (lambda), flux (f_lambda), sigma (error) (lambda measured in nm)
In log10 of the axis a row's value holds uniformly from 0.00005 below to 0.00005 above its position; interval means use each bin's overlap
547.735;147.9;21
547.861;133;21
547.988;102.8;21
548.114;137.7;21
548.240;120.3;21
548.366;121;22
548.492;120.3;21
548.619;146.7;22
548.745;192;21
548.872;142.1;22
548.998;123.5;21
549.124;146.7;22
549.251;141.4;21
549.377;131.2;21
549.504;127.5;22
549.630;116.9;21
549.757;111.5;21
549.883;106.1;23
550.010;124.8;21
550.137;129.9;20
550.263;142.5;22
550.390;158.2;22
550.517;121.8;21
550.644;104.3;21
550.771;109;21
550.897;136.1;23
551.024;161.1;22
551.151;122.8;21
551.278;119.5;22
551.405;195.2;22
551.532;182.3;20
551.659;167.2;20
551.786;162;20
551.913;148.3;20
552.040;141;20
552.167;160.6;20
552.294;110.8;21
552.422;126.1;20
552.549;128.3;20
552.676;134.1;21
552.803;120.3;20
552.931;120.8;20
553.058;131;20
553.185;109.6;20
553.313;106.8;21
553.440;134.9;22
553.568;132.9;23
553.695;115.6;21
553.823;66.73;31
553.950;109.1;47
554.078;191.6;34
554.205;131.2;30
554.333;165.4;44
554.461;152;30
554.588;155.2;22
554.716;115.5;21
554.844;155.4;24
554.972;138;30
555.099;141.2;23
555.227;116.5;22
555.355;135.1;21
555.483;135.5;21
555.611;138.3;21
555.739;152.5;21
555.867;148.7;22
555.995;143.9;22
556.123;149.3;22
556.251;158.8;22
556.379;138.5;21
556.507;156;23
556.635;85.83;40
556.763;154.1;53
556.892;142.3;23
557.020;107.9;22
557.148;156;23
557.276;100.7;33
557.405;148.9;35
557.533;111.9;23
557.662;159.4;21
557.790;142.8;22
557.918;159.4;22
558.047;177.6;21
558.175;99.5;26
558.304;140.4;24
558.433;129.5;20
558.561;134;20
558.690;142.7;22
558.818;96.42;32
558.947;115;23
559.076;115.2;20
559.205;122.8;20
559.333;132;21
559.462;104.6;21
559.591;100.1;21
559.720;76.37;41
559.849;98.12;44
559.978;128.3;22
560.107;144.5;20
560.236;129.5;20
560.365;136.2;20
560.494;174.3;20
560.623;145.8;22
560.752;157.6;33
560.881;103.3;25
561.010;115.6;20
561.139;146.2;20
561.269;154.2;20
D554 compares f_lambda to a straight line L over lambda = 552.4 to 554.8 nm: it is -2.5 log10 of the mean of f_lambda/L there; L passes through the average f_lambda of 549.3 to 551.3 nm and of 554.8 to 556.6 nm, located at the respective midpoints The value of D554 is 0.06 mag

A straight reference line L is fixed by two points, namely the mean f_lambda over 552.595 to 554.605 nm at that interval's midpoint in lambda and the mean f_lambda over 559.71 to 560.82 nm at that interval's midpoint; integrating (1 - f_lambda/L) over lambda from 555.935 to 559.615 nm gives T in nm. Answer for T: 0.015 nm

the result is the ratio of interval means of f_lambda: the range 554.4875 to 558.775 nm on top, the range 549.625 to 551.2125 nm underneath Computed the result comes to 1.1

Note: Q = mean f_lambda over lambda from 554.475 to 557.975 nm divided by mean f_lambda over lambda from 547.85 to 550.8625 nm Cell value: 1.07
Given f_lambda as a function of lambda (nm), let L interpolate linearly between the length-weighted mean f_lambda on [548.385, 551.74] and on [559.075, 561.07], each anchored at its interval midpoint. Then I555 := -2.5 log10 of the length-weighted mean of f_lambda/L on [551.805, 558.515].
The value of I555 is -0.04 mag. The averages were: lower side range 138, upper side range 124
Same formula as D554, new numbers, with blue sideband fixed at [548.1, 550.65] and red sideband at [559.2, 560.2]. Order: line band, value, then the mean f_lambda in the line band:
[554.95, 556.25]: -0.17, 141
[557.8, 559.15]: -0.14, 131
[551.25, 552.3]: -0.23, 158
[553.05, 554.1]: 0.05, 119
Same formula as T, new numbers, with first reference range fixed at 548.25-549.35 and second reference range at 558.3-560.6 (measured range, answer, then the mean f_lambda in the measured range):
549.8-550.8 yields 0.095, 125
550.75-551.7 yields -0.098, 151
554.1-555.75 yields -0.142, 142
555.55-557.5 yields -0.157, 138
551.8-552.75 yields -0.014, 137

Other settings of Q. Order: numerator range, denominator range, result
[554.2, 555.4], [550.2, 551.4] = 1.05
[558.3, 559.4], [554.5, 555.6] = 0.91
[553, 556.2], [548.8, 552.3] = 0.98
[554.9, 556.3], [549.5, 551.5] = 1.08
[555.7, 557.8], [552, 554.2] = 1.10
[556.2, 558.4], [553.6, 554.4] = 1.06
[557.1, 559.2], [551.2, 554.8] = 0.97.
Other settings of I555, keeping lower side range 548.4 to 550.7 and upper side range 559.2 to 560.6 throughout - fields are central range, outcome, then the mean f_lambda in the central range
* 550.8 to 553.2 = -0.09 mag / 141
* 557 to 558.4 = -0.10 mag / 137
